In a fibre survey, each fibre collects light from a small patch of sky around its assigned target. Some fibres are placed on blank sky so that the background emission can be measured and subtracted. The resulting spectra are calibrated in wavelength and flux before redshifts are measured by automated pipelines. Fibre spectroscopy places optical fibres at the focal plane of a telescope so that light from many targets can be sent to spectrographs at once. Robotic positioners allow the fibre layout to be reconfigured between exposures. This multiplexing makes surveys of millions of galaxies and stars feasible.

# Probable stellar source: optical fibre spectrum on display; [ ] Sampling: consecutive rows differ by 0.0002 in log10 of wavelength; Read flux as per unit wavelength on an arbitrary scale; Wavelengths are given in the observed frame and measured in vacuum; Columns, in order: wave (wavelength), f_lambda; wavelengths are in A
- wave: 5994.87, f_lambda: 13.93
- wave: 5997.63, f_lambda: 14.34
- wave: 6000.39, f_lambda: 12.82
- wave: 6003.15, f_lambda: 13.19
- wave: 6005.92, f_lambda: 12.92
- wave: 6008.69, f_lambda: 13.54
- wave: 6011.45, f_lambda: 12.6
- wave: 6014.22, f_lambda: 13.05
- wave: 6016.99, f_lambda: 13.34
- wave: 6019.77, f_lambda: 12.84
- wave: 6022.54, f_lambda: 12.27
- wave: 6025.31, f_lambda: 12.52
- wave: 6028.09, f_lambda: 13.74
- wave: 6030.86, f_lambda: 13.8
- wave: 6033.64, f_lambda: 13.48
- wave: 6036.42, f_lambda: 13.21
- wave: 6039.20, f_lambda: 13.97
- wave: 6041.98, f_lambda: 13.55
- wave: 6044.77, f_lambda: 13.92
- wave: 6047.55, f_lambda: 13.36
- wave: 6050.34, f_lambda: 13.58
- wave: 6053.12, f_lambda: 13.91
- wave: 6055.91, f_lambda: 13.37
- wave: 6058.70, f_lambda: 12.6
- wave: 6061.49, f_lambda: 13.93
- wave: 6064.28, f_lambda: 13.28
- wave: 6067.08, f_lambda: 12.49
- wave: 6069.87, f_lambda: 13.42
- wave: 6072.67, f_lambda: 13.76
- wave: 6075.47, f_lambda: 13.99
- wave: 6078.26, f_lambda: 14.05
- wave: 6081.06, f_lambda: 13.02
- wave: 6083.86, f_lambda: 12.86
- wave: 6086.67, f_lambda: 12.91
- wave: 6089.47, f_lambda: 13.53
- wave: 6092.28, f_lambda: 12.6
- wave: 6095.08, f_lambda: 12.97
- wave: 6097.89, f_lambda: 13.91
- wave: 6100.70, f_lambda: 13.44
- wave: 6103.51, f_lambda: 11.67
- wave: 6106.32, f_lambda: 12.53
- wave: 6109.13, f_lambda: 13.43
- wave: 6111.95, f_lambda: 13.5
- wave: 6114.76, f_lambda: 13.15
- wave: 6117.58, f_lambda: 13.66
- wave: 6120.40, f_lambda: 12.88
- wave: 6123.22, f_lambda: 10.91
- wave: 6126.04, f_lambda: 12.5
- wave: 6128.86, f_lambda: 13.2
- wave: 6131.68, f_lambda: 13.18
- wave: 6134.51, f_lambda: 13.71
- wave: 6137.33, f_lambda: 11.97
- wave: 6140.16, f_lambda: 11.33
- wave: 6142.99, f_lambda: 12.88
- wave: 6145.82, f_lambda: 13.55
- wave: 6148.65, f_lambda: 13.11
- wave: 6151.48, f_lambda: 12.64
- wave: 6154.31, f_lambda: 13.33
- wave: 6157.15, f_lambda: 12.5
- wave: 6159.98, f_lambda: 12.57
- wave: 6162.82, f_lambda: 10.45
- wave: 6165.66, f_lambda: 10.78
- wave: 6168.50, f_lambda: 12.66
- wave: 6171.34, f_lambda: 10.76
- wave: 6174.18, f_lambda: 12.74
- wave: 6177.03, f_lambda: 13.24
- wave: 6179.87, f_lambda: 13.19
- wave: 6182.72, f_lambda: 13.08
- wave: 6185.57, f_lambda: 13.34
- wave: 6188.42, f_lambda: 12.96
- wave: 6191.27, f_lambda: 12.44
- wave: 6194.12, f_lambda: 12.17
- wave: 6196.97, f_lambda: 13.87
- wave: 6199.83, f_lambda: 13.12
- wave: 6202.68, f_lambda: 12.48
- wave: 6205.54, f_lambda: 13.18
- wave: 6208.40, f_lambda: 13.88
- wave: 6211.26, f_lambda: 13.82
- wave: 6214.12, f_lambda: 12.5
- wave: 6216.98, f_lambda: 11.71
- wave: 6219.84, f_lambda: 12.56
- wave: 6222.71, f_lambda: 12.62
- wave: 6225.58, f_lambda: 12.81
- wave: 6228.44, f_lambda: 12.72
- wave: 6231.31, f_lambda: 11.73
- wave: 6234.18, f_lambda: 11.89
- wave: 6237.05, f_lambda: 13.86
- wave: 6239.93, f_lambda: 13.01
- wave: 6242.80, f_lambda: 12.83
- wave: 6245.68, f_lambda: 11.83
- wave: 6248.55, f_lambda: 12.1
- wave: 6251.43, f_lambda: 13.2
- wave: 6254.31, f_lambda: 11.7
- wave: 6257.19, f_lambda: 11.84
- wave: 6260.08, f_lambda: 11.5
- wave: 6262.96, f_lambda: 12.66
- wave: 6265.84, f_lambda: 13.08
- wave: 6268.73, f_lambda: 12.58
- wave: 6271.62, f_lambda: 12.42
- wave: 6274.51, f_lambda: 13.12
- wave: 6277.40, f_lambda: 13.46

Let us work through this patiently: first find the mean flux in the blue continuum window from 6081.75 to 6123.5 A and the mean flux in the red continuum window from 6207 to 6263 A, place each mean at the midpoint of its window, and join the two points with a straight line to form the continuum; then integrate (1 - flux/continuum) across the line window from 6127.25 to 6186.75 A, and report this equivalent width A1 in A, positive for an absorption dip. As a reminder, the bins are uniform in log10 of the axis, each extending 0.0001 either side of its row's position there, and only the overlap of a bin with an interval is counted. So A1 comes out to 1.0 A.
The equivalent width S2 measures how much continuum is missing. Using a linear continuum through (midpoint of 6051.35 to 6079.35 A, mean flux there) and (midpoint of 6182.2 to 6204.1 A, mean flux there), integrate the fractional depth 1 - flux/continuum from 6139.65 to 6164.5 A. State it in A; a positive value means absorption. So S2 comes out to 1.1 A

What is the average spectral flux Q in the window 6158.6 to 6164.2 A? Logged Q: 11.5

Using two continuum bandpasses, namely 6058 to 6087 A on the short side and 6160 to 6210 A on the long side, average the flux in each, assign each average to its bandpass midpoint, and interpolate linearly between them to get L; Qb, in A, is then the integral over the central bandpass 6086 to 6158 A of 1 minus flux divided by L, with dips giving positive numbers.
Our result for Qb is 0.7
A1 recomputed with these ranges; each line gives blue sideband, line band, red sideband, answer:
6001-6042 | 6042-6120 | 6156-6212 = -1.8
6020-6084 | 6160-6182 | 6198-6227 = 1.6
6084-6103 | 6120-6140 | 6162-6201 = 0.5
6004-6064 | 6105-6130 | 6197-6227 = 0.5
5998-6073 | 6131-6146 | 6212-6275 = 0.2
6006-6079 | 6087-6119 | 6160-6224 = -0.2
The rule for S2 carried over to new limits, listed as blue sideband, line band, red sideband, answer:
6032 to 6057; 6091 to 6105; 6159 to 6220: 0.3 A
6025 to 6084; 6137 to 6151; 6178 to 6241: 0.5 A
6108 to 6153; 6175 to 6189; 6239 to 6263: -0.6 A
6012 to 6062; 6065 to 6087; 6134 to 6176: -0.6 A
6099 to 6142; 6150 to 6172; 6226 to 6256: 1.1 A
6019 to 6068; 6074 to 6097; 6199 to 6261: -0.2 A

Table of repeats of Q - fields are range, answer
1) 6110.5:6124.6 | 12.8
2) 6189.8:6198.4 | 12.8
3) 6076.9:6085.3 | 13.3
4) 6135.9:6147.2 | 12.4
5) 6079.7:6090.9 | 13.1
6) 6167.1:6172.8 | 11.7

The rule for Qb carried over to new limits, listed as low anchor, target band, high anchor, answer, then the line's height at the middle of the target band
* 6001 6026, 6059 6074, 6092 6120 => -0.3 A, 13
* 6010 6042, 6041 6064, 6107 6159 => -0.7 A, 13.1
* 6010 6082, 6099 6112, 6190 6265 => 0.2 A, 13.1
